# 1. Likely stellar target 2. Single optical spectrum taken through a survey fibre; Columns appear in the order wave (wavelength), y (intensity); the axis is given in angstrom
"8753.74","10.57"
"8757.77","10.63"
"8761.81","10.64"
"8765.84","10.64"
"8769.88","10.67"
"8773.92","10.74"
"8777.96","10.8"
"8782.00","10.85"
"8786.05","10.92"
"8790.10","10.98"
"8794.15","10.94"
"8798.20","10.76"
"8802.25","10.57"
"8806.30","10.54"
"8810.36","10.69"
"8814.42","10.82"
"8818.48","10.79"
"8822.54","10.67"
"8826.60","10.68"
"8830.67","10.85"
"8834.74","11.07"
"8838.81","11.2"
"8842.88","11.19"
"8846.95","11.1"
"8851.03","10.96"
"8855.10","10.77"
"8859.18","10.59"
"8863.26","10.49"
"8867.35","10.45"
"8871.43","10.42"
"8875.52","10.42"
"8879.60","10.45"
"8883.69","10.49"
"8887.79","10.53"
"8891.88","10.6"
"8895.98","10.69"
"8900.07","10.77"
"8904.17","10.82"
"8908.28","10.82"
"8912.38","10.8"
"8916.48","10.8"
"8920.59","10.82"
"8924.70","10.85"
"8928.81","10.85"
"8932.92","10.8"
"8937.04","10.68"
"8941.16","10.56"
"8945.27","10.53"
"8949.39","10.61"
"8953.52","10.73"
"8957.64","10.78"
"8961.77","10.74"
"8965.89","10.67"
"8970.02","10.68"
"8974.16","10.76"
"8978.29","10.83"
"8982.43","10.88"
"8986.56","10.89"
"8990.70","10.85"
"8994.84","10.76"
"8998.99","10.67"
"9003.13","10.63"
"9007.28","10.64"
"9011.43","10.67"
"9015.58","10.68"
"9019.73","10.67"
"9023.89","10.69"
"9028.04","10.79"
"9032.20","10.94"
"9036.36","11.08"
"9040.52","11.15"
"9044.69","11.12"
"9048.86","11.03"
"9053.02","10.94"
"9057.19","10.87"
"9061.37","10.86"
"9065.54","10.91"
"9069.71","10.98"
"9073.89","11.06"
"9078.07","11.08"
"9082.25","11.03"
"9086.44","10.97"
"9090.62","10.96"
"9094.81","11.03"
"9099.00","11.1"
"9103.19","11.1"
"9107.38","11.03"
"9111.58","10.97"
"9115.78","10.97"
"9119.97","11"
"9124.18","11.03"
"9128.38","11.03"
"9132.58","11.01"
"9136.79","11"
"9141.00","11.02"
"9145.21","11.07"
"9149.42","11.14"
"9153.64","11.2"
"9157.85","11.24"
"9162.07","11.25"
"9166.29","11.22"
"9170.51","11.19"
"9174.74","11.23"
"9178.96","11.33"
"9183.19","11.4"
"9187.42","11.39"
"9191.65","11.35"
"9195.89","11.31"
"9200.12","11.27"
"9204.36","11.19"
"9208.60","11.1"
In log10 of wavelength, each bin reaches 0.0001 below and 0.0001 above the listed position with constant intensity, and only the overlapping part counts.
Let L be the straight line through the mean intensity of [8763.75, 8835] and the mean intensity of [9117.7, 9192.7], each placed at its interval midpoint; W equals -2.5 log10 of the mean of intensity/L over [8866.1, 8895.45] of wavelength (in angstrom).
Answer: 0.04 mag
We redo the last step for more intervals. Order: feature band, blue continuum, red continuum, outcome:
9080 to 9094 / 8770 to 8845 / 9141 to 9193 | 0.016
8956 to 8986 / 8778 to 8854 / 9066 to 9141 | 0.018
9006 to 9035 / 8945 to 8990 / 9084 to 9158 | 0.011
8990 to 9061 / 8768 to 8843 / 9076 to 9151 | 0.014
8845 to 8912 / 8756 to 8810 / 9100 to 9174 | 0.019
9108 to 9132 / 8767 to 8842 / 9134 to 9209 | 0.015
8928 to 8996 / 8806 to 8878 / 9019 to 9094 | 0.013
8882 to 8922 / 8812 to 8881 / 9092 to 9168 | 0.011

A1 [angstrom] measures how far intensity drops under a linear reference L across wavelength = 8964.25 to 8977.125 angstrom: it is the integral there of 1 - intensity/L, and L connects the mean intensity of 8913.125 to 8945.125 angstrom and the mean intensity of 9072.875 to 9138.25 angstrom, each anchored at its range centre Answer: 0.1 angstrom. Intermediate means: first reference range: 10.8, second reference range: 11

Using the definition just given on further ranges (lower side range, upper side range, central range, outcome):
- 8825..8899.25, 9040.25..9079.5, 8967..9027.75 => 0.9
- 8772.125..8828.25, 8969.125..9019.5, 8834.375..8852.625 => -0.6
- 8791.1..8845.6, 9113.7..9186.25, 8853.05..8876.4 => 0.8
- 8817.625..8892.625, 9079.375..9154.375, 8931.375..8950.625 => 0.3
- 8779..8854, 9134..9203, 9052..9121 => 0.9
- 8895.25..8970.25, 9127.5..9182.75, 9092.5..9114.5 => 0.0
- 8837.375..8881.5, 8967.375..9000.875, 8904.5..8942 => -0.1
